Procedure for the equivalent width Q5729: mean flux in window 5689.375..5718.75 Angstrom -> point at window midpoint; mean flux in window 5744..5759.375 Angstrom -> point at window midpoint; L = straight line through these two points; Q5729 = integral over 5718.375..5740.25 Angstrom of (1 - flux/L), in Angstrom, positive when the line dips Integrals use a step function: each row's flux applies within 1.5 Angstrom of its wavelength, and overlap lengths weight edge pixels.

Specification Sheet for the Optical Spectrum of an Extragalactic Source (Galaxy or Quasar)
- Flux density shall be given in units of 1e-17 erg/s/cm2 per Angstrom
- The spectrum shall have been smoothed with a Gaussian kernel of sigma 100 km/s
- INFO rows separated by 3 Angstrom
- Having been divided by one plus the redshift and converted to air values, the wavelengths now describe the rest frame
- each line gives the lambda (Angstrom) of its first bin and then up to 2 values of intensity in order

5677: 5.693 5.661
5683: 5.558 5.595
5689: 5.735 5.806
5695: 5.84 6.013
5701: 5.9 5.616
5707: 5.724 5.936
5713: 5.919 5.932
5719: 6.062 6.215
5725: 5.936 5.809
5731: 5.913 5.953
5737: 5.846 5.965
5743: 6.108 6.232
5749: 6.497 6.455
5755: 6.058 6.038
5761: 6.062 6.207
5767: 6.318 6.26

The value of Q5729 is 0.39 Angstrom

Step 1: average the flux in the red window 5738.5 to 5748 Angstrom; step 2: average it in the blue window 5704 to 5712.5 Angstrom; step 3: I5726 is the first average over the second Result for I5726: 1.06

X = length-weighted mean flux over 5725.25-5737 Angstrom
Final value 5.89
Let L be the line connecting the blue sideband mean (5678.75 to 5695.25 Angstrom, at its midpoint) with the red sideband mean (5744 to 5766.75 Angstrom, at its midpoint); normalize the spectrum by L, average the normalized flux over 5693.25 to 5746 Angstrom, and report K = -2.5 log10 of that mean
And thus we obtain 0.00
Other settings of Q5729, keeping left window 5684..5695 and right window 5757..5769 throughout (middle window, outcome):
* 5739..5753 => -0.4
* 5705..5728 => -0.2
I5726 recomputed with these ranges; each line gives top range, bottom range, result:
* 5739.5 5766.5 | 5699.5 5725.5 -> 1.05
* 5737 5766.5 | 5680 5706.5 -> 1.07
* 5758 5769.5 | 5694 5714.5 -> 1.06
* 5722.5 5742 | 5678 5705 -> 1.03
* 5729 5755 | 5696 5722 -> 1.03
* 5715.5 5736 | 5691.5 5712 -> 1.02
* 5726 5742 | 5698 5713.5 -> 1.01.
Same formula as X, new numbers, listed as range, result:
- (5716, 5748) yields 6.01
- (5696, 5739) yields 5.91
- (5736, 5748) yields 6.06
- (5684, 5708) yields 5.78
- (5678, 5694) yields 5.68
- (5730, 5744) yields 5.95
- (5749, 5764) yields 6.19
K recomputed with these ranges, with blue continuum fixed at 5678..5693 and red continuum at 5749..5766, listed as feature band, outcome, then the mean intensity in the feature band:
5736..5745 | 0.01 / 5.99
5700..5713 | 0.00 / 5.8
